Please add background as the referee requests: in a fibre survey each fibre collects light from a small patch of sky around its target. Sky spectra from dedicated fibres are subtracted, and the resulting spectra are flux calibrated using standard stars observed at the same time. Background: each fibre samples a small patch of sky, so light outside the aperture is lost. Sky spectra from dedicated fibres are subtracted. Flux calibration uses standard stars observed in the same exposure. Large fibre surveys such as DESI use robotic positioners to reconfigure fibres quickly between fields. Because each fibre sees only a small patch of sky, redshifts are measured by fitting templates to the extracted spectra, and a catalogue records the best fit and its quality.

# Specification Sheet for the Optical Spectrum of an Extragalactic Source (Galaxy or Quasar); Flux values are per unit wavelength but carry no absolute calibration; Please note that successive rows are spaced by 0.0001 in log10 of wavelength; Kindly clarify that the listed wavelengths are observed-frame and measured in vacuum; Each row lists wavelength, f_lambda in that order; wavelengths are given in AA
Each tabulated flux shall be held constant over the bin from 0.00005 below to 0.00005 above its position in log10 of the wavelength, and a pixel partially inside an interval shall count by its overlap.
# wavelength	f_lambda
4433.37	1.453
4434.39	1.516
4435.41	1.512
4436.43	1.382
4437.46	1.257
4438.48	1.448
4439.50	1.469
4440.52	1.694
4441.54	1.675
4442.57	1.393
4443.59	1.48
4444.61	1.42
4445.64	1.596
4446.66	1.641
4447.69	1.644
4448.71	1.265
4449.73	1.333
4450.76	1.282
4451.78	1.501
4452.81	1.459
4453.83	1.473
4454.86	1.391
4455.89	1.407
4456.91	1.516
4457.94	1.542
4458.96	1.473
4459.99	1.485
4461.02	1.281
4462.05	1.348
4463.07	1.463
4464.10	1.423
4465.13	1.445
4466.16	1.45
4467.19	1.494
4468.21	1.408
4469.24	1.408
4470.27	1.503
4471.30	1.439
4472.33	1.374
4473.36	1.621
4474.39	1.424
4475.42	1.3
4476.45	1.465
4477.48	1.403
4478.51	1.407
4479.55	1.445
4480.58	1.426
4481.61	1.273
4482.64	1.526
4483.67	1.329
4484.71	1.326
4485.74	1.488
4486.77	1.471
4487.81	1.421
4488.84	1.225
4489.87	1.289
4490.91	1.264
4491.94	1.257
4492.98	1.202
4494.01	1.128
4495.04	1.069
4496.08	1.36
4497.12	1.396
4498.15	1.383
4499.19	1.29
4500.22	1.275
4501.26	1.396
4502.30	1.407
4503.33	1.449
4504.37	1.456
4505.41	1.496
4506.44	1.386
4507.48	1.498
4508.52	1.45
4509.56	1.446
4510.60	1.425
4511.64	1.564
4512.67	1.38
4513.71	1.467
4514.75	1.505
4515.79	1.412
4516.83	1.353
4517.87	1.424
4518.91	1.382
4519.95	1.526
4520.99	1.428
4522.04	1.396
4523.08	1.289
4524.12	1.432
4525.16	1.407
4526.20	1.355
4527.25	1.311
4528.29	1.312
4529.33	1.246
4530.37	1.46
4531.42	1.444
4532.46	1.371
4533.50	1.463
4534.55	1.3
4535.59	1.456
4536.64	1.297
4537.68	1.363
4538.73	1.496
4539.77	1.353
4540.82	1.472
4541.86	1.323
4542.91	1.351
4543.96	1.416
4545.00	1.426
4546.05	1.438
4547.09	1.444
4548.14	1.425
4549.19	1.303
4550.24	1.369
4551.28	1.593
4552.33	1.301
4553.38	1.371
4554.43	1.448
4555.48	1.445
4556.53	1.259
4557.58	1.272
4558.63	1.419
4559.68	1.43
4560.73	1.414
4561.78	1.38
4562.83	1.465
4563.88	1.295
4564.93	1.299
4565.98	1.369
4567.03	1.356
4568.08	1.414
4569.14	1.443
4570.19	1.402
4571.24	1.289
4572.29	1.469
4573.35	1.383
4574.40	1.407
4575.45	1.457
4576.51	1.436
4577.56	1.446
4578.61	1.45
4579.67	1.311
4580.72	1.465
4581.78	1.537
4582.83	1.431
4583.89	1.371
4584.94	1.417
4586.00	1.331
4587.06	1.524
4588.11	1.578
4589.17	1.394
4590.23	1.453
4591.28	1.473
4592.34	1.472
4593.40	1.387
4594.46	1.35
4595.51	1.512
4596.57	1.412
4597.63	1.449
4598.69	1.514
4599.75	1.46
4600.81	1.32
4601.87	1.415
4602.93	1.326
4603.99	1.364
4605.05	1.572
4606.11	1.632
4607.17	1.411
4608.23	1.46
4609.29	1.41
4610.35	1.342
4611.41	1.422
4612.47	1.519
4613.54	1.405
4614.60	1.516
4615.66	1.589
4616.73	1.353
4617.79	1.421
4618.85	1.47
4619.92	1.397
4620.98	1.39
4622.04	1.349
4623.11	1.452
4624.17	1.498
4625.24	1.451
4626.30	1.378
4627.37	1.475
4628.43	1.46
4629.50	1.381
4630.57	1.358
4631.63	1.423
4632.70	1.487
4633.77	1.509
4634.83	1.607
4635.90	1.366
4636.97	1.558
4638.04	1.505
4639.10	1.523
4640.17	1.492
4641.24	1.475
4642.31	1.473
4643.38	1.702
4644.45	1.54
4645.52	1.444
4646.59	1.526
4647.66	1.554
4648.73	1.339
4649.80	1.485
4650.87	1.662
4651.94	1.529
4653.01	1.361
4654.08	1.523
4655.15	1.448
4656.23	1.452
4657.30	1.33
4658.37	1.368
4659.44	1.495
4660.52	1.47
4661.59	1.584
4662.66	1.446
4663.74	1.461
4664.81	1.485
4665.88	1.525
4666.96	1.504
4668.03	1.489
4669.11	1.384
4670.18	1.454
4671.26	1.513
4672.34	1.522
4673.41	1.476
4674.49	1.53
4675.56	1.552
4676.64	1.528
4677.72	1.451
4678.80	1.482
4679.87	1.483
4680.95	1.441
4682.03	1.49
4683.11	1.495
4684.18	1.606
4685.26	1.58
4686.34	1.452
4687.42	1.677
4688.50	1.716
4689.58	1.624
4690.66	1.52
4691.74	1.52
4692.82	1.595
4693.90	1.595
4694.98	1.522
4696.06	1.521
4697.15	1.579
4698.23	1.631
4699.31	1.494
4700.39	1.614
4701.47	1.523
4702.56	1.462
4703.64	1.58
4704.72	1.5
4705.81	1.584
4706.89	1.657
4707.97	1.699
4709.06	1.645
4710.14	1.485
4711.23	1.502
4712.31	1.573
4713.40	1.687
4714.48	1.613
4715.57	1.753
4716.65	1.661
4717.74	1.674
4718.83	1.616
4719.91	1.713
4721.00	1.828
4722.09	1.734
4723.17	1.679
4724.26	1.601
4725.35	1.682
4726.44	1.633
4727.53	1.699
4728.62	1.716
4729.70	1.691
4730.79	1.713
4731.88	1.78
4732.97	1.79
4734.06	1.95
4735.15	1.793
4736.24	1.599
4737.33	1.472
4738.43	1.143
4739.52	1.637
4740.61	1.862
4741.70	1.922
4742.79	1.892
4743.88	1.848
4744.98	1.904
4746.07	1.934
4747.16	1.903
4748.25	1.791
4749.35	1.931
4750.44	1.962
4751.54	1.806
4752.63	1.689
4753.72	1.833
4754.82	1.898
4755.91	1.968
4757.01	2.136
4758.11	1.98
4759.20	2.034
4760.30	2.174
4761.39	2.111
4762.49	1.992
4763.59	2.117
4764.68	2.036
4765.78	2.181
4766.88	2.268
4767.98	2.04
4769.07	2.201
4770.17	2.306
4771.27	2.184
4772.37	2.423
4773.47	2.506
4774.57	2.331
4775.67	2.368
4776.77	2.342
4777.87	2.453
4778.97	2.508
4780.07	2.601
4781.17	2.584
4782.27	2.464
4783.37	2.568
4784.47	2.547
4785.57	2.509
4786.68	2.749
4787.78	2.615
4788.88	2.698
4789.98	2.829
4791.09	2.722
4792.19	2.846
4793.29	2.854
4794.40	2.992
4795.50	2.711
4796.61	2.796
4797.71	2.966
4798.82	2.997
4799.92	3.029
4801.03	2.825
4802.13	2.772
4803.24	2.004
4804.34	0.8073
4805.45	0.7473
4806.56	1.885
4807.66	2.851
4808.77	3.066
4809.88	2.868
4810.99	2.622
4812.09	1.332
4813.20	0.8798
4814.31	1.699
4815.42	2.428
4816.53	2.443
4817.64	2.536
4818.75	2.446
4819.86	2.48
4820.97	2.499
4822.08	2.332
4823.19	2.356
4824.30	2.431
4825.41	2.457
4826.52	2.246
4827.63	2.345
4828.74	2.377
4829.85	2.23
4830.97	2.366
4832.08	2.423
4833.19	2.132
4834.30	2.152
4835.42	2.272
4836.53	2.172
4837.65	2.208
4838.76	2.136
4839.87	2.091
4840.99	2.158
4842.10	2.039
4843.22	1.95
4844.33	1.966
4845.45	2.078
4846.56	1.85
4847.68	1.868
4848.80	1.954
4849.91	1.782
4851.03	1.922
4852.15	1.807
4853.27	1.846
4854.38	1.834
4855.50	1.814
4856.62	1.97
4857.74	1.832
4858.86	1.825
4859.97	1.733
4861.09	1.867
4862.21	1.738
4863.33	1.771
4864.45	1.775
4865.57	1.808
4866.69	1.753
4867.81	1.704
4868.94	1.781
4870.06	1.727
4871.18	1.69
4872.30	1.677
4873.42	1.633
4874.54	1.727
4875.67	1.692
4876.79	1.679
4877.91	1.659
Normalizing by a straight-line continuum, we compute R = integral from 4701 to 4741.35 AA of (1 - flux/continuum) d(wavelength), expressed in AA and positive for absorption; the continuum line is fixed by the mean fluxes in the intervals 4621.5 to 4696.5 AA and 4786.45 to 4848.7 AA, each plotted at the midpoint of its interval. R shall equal 3.82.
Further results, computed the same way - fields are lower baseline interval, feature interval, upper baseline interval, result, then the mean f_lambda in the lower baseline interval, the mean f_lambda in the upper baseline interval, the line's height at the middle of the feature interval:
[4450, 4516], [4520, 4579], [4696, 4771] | 4.37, 1.4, 1.78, 1.5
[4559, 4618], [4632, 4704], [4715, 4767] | 5.34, 1.43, 1.82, 1.63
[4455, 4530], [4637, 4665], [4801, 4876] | 3.29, 1.4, 2.03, 1.69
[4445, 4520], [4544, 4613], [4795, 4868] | 8.21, 1.41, 2.14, 1.61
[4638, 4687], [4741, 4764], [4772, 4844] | 1.15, 1.49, 2.38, 2.04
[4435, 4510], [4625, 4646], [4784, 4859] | 3.85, 1.41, 2.27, 1.81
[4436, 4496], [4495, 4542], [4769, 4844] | 4.89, 1.41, 2.38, 1.56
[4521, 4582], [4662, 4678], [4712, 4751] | 1.26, 1.39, 1.73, 1.62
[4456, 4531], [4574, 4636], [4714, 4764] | 5.46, 1.4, 1.8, 1.58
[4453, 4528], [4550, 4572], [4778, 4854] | 2.96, 1.4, 2.32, 1.6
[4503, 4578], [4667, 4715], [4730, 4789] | 8.40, 1.4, 2.09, 1.87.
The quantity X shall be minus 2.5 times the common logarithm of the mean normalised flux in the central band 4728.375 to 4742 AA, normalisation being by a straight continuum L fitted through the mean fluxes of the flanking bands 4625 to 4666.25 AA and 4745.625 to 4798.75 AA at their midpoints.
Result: 0.22 mag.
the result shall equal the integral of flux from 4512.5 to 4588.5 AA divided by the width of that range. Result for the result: 1.4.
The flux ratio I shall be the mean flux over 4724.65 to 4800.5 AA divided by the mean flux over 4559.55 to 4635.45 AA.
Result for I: 1.52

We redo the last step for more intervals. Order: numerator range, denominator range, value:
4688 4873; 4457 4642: 1.43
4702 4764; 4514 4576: 1.26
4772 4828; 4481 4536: 1.77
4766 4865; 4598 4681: 1.54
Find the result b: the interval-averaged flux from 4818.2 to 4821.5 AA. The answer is 2.47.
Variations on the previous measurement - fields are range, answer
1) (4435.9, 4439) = 1.36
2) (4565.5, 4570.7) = 1.4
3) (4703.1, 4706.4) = 1.56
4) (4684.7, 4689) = 1.6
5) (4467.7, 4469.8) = 1.41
